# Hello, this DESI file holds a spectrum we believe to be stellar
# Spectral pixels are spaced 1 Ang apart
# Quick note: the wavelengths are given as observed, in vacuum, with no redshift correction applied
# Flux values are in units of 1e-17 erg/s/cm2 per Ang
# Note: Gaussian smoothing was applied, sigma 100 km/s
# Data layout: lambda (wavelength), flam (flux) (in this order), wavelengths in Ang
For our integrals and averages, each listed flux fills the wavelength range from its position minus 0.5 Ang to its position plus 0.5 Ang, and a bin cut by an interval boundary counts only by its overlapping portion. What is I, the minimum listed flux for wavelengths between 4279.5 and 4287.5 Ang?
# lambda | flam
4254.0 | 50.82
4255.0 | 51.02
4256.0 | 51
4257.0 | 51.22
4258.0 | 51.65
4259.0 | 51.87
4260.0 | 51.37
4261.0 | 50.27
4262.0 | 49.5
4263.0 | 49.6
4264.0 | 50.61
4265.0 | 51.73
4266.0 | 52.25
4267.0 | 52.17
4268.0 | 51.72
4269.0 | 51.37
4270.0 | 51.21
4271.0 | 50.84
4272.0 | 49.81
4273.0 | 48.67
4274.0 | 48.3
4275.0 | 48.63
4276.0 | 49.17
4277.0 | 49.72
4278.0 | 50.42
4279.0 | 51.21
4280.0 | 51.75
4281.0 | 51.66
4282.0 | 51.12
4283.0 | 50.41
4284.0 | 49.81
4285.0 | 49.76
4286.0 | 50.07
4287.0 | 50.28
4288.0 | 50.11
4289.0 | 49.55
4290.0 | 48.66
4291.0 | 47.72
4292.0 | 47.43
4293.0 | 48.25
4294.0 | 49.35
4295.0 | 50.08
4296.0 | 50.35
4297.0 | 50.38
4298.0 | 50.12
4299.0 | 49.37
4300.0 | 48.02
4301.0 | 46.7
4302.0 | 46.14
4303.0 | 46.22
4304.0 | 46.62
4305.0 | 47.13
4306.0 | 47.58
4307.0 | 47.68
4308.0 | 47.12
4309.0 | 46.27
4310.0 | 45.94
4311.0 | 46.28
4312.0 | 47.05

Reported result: 49.76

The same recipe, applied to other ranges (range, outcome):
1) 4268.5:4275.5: 48.3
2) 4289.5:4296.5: 47.43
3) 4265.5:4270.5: 51.21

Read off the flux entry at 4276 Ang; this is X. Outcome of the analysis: 49.17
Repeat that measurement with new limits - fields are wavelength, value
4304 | 46.62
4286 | 50.07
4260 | 51.37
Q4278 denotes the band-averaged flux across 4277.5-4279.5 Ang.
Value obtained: 50.8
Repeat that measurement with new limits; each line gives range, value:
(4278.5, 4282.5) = 51.4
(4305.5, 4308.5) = 47.5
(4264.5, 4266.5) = 52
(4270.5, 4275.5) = 49.2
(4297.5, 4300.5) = 49.2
